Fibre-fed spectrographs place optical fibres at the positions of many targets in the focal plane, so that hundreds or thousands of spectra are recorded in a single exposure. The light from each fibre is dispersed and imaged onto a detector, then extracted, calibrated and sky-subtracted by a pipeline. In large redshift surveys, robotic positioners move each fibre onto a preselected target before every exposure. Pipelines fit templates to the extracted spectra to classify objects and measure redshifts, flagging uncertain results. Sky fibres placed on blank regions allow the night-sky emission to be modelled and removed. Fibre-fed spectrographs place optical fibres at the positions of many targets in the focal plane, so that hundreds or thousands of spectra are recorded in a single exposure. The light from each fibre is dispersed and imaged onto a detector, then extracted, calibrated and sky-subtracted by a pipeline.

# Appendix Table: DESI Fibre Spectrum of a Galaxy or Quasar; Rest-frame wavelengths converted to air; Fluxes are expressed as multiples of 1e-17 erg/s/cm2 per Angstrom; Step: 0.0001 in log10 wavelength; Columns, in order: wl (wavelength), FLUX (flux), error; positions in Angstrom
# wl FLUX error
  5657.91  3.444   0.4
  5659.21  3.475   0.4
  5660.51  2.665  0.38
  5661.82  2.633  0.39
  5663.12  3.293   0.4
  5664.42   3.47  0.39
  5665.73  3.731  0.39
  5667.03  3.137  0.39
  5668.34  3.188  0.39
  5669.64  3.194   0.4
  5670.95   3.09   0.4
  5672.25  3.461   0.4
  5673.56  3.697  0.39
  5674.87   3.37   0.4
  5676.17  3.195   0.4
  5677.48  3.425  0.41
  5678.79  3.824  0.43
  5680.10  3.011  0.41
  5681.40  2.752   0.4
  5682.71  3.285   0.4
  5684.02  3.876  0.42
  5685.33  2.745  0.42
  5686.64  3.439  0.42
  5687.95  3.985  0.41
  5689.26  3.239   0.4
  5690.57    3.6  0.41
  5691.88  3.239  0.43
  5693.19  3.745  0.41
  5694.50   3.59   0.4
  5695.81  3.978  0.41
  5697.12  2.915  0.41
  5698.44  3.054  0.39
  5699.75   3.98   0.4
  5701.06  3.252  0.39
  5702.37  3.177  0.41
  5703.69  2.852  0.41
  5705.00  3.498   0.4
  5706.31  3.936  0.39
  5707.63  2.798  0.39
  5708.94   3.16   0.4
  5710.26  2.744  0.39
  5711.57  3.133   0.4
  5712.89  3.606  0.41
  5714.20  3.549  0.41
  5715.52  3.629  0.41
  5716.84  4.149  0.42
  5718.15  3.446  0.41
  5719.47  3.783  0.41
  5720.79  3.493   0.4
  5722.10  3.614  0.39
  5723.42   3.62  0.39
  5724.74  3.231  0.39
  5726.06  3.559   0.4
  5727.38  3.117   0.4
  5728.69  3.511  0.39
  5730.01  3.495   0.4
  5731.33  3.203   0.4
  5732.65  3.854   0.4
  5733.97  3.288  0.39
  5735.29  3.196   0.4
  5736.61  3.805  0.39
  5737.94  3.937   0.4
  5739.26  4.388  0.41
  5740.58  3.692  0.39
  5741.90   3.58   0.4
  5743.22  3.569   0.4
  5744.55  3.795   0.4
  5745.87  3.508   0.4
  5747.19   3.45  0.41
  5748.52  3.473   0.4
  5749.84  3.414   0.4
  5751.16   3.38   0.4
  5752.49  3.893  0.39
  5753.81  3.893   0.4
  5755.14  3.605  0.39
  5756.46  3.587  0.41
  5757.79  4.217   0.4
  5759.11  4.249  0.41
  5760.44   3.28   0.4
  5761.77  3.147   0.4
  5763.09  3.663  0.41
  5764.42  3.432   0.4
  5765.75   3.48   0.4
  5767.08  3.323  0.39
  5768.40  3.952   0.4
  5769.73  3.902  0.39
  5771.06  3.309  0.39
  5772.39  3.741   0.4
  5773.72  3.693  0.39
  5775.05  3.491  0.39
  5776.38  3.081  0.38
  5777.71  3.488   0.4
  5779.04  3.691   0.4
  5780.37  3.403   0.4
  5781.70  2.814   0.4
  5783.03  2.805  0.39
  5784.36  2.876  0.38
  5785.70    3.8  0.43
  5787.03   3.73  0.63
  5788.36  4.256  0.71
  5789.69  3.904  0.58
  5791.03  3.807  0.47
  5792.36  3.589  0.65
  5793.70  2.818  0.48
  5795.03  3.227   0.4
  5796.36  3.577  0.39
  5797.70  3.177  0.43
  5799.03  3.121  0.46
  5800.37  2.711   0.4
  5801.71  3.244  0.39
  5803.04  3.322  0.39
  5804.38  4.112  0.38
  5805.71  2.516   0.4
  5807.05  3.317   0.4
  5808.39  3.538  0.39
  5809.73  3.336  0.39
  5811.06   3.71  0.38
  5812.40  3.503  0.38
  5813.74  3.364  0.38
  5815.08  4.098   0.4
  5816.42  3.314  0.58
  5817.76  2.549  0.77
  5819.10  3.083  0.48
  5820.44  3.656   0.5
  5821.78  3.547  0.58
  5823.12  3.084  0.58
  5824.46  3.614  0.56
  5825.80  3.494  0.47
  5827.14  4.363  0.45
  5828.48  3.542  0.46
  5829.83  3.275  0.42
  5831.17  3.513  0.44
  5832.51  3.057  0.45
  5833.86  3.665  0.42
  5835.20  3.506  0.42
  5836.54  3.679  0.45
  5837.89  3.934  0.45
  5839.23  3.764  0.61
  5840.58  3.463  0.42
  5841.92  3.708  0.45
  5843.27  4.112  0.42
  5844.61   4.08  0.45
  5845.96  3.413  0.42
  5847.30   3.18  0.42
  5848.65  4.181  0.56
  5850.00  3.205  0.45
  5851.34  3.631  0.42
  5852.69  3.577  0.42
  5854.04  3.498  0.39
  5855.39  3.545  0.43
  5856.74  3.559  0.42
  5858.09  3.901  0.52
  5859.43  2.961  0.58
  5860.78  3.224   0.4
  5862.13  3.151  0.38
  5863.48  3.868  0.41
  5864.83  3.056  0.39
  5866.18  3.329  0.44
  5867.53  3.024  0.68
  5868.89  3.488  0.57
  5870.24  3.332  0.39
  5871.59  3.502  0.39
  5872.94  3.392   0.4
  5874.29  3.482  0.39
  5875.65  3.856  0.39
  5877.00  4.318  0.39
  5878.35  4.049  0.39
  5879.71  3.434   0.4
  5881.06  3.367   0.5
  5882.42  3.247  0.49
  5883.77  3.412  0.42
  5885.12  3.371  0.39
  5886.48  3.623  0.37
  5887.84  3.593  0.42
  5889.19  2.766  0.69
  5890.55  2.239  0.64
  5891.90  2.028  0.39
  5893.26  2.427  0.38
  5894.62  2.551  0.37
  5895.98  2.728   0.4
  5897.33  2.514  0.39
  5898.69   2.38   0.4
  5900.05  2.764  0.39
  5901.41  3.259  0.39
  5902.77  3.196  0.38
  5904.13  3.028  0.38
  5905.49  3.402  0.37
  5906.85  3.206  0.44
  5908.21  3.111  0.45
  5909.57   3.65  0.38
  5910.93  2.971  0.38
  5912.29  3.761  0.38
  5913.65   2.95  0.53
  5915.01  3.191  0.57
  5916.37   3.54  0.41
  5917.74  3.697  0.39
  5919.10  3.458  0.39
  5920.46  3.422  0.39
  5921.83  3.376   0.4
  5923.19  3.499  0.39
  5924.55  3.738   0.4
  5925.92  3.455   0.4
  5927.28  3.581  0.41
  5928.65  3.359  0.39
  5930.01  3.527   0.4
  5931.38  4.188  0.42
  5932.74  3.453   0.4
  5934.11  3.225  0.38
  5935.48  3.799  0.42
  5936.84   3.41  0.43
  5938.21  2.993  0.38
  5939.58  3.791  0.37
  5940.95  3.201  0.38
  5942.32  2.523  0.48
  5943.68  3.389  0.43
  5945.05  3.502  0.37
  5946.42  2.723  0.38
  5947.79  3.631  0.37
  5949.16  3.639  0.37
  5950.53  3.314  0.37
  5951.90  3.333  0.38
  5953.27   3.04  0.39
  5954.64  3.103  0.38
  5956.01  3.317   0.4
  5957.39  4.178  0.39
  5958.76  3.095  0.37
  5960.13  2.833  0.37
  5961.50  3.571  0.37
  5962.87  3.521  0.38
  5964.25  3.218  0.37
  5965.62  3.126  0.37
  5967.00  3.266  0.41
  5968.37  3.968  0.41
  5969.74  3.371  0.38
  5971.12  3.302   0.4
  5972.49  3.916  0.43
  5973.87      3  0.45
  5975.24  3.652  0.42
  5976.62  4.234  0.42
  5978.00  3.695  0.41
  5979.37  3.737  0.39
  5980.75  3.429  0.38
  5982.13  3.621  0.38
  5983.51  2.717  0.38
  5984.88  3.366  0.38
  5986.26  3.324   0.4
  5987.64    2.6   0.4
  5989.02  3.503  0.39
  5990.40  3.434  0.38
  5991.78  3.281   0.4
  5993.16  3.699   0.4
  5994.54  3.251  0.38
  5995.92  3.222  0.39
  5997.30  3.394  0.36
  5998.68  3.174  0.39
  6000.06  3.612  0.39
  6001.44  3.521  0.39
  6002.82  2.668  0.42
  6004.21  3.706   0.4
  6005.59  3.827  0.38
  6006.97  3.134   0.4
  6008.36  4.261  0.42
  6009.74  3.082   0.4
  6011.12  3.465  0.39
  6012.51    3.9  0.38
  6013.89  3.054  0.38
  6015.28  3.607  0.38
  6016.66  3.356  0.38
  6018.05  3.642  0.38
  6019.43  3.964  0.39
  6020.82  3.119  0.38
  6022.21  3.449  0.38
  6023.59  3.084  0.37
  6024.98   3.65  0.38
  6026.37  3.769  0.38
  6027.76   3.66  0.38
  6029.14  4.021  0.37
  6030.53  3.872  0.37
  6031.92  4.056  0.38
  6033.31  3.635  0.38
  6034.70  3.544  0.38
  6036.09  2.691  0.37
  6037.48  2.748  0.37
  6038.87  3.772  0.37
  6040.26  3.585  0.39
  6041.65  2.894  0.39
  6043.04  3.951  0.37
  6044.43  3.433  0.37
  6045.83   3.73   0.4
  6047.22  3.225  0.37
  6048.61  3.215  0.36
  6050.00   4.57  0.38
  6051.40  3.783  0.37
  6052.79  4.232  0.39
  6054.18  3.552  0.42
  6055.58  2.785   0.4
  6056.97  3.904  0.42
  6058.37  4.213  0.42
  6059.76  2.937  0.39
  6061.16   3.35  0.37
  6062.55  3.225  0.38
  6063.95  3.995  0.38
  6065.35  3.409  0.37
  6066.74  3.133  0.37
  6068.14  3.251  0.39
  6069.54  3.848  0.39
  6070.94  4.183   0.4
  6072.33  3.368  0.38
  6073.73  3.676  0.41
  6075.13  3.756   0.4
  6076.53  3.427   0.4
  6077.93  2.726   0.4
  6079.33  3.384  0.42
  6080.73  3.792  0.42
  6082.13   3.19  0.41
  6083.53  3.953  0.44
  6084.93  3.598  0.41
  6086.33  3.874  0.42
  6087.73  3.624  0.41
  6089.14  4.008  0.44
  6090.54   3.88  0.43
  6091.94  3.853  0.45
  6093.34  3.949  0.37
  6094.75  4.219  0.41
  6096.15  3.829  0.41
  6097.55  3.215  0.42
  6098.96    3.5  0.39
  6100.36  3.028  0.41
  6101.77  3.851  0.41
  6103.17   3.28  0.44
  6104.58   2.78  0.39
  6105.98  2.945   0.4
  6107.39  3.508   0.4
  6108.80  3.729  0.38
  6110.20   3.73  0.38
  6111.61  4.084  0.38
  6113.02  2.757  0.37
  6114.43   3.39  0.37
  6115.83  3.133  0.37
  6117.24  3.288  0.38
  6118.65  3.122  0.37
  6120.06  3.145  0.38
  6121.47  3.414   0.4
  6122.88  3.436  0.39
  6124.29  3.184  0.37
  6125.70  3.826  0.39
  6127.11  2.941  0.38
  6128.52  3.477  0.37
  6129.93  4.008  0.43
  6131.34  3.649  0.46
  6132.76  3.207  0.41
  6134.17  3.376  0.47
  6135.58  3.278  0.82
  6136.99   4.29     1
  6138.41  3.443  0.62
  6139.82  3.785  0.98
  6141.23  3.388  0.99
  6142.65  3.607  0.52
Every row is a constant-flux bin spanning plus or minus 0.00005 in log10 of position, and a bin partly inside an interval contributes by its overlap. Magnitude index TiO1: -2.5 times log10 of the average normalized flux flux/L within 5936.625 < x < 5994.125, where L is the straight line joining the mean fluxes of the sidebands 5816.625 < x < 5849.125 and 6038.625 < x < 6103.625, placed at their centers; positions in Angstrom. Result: 0.07 mag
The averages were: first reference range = 3.55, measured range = 3.37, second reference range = 3.6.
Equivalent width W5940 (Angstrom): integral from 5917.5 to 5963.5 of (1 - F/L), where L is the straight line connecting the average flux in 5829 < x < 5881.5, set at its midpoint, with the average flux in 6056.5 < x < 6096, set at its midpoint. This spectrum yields 2.2 Angstrom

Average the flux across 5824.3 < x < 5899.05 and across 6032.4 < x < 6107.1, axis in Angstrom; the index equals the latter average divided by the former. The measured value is 1.04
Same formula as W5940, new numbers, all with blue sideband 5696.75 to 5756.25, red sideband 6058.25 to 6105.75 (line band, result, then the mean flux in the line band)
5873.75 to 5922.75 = 4.4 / 3.2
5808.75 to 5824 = 0.5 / 3.39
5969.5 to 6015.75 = 1.4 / 3.43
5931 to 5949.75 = 0.8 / 3.38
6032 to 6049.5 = 0.7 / 3.41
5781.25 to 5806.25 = 1.2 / 3.35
